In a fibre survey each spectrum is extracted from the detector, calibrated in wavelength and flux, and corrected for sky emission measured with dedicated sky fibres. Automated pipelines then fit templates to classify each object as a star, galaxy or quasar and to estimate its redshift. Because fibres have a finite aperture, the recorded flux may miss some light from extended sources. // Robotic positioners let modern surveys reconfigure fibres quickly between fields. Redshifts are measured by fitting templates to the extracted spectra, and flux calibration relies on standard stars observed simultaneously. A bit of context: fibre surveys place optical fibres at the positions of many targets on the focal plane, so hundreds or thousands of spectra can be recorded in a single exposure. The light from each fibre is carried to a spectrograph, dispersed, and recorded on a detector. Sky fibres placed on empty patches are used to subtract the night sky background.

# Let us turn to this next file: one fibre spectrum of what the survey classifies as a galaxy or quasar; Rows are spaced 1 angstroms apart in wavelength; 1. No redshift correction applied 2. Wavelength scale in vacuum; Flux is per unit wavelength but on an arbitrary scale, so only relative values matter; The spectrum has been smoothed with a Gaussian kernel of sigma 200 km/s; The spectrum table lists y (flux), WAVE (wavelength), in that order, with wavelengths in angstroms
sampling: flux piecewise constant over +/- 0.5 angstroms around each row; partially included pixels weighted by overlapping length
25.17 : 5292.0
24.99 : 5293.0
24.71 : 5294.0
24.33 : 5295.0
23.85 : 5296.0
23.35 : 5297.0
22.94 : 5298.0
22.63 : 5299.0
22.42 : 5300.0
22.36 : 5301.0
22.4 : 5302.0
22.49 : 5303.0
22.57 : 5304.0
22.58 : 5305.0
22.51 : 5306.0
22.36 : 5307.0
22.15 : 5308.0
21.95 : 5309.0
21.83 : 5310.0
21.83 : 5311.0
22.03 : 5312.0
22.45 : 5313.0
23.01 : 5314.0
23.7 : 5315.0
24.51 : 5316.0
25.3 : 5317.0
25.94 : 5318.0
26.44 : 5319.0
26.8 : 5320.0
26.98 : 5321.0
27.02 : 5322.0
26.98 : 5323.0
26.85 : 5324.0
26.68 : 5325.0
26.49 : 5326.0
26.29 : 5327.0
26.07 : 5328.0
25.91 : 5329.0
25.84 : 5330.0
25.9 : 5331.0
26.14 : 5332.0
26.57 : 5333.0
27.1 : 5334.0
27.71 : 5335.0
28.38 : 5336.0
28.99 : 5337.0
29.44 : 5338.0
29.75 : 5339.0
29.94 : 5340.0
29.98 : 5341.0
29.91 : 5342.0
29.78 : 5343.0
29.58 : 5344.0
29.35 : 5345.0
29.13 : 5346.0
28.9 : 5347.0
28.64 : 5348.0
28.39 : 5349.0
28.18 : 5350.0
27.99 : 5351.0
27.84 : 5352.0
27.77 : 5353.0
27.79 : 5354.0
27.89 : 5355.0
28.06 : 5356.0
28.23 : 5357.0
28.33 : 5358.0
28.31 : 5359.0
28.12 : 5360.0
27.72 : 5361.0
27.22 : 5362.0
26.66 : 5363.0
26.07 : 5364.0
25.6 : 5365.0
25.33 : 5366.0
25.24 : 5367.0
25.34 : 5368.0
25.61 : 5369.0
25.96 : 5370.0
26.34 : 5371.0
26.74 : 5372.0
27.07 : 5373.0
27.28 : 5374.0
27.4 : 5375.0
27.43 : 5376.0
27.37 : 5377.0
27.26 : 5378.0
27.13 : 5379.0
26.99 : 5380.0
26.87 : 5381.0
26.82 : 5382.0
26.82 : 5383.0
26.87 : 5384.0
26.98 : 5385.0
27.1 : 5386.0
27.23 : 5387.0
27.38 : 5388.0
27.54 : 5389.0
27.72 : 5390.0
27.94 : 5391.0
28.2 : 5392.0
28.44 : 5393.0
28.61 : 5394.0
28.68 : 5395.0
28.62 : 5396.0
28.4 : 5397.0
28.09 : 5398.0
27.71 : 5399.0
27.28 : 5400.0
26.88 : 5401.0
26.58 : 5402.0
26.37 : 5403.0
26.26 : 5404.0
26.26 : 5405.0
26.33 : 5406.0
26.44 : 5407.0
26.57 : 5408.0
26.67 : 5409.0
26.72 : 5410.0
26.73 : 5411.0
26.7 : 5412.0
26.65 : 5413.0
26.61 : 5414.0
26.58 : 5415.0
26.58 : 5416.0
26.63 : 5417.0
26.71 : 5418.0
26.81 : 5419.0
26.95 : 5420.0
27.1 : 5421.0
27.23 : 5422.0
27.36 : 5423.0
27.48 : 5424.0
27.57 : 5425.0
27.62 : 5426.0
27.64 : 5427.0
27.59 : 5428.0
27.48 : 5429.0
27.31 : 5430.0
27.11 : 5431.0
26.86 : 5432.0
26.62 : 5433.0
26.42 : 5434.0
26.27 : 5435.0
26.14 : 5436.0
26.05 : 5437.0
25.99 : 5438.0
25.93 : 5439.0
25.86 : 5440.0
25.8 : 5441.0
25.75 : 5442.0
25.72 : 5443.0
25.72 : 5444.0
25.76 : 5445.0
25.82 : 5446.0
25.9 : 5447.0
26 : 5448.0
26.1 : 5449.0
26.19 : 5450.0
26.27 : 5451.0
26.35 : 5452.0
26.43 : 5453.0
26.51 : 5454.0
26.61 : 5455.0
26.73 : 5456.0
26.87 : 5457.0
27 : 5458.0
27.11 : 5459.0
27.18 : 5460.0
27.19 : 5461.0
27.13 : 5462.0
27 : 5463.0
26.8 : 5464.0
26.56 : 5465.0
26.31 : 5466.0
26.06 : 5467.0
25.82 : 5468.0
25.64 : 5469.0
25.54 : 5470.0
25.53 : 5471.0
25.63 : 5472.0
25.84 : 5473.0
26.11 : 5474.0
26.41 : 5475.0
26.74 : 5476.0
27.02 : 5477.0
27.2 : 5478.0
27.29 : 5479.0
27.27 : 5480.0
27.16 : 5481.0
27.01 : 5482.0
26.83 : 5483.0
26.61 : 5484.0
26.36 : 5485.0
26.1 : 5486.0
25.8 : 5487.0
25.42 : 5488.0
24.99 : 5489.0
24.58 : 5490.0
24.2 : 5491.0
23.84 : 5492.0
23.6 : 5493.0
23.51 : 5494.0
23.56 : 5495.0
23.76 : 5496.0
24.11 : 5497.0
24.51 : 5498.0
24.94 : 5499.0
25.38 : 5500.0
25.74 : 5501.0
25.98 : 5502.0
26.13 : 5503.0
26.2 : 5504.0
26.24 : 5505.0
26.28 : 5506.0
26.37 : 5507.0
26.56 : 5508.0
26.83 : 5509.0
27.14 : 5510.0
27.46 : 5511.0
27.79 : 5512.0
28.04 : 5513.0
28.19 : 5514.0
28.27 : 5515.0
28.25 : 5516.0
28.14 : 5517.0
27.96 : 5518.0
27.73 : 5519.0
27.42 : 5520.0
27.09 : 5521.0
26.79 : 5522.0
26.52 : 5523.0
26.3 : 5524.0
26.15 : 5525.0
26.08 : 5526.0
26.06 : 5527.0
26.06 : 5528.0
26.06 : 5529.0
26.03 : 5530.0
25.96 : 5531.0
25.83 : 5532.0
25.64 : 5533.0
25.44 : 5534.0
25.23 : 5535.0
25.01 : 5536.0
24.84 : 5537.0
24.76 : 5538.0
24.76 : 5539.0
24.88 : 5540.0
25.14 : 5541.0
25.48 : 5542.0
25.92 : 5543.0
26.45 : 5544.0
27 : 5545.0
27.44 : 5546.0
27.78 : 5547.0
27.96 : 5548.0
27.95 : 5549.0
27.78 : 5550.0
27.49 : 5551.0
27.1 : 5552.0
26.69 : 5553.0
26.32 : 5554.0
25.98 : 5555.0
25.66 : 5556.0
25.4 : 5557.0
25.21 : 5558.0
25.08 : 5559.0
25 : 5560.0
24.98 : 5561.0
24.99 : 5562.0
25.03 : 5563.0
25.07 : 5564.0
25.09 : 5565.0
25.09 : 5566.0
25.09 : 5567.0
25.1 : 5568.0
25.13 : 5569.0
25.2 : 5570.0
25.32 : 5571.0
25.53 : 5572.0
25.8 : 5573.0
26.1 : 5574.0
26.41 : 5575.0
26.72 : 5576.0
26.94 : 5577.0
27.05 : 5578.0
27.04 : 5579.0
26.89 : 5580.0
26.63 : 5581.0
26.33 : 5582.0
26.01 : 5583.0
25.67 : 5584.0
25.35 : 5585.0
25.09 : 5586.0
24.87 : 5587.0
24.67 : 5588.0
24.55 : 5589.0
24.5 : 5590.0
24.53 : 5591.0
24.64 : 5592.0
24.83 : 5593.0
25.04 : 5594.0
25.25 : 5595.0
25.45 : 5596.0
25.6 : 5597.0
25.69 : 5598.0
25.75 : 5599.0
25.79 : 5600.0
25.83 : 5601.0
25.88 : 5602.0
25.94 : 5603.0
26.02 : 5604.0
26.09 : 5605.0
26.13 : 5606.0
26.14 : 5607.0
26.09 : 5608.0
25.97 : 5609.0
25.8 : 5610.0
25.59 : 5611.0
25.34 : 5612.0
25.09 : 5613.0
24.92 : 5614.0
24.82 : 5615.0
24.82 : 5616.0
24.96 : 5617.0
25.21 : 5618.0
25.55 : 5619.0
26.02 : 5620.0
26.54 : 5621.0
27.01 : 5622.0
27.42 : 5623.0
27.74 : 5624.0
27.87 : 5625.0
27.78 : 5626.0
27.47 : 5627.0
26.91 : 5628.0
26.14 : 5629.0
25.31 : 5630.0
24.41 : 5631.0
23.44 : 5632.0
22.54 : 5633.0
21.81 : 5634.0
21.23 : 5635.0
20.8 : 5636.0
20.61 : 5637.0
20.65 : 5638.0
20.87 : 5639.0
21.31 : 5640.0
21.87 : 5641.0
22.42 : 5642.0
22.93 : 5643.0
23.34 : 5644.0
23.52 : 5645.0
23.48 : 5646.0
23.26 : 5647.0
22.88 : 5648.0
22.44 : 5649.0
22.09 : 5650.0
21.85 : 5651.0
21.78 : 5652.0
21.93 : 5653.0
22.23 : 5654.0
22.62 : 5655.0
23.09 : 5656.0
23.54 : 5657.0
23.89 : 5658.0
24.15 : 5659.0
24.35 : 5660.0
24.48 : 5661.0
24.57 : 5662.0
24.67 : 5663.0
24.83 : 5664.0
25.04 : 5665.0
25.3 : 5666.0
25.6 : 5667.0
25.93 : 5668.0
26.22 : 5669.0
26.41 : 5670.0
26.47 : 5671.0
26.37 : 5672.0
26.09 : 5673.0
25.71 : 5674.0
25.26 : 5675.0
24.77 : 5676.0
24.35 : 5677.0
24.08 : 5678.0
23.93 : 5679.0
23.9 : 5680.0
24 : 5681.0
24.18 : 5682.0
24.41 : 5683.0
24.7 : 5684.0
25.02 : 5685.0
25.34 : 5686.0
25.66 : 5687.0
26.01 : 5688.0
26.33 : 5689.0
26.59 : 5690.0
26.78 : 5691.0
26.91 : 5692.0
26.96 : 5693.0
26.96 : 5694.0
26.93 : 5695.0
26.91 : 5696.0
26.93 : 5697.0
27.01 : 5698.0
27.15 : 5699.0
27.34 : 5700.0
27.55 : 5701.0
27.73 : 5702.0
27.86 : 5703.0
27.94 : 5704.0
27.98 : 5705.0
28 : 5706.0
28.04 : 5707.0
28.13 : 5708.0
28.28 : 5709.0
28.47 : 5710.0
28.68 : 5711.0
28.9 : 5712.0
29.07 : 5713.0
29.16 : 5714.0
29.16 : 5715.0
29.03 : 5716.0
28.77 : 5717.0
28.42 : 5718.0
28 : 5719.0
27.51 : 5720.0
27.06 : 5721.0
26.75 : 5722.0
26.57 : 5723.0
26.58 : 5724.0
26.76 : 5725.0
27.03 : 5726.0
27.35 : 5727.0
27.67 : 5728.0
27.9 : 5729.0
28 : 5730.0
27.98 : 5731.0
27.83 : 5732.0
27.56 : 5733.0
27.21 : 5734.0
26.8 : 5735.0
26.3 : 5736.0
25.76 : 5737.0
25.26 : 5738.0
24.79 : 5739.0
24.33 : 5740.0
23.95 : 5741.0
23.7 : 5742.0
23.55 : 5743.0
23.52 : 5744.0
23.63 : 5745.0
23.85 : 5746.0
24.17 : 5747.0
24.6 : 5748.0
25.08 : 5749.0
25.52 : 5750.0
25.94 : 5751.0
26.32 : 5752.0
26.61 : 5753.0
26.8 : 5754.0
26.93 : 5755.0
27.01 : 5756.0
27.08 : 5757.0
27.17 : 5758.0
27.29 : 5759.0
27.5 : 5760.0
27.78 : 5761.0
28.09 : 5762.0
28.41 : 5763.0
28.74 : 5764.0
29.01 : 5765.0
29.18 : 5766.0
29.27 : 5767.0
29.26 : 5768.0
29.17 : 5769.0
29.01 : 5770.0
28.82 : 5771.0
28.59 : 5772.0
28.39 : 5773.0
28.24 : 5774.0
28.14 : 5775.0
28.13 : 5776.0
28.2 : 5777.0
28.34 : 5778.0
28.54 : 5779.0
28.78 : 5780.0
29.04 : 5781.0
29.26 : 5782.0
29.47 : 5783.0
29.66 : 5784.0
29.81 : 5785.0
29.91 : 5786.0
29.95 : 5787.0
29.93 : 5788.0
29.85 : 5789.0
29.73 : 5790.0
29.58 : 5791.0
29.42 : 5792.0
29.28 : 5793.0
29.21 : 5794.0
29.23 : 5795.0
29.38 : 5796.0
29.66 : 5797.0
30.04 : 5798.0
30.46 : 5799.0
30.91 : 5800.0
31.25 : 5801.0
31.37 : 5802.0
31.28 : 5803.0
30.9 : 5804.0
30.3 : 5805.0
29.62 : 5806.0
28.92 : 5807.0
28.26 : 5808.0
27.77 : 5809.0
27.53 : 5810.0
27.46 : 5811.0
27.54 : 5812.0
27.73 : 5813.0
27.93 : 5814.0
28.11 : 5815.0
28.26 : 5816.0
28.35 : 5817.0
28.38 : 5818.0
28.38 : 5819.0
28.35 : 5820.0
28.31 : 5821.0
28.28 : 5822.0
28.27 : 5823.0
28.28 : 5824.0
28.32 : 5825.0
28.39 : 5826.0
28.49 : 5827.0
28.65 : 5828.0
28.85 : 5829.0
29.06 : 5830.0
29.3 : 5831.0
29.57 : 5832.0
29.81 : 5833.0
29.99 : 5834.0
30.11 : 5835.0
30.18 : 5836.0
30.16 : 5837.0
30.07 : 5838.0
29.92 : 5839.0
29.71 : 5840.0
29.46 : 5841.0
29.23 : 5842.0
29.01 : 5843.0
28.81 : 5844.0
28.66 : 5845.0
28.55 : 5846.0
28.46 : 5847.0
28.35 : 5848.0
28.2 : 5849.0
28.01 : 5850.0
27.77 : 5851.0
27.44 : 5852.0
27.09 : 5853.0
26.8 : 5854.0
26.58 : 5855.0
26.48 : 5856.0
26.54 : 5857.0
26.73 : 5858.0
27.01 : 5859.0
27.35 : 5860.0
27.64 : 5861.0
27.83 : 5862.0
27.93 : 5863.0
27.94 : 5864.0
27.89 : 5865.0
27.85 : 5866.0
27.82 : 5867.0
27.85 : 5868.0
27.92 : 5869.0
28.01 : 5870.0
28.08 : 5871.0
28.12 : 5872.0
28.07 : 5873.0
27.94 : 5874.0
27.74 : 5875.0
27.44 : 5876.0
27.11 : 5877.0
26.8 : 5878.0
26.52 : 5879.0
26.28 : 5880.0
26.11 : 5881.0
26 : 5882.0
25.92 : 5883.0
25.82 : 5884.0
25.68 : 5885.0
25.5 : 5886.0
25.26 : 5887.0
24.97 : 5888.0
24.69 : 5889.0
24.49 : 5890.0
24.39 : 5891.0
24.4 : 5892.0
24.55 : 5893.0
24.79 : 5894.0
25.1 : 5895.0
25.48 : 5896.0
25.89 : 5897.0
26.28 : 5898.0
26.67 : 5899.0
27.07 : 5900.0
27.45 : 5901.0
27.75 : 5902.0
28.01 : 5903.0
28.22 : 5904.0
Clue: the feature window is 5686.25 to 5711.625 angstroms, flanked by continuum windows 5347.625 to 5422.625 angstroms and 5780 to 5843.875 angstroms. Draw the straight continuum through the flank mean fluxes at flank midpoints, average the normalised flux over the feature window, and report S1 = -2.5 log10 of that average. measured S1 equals 0.05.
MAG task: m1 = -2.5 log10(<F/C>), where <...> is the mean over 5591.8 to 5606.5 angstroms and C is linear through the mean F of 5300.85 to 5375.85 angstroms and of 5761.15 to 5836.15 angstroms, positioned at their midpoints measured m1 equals 0.09 mag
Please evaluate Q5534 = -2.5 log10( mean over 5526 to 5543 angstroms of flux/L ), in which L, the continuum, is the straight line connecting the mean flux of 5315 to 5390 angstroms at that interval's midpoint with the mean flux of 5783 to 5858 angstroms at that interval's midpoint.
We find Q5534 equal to 0.10 mag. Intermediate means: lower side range 27.3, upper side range 28.9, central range 25.5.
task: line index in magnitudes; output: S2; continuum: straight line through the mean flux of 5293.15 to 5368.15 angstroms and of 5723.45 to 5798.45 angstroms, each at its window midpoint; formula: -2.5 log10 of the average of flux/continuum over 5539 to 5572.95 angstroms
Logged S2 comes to 0.040 mag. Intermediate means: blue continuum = 26.1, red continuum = 27.6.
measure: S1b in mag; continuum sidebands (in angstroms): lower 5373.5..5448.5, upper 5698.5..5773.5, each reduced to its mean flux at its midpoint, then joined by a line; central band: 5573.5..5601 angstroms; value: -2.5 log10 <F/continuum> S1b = 0.06 mag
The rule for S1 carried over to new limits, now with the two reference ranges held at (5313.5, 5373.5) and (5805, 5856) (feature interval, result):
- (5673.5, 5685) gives 0.151 mag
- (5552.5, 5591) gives 0.092 mag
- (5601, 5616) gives 0.092 mag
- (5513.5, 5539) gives 0.052 mag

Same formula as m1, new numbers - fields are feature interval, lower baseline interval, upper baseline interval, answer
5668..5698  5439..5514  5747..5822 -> 0.08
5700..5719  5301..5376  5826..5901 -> -0.05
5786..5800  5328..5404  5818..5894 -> -0.08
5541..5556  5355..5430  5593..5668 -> -0.06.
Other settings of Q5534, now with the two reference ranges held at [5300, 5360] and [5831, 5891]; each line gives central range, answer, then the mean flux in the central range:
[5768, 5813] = -0.068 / 29.3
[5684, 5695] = 0.041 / 26.2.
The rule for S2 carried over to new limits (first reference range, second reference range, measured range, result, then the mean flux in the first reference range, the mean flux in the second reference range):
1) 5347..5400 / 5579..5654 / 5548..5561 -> -0.04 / 27.4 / 24.7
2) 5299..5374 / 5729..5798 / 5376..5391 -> -0.03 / 26.3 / 27.6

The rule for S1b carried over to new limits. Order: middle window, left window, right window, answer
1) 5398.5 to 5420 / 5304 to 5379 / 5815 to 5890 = 0.00 mag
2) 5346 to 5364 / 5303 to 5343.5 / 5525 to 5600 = -0.09 mag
